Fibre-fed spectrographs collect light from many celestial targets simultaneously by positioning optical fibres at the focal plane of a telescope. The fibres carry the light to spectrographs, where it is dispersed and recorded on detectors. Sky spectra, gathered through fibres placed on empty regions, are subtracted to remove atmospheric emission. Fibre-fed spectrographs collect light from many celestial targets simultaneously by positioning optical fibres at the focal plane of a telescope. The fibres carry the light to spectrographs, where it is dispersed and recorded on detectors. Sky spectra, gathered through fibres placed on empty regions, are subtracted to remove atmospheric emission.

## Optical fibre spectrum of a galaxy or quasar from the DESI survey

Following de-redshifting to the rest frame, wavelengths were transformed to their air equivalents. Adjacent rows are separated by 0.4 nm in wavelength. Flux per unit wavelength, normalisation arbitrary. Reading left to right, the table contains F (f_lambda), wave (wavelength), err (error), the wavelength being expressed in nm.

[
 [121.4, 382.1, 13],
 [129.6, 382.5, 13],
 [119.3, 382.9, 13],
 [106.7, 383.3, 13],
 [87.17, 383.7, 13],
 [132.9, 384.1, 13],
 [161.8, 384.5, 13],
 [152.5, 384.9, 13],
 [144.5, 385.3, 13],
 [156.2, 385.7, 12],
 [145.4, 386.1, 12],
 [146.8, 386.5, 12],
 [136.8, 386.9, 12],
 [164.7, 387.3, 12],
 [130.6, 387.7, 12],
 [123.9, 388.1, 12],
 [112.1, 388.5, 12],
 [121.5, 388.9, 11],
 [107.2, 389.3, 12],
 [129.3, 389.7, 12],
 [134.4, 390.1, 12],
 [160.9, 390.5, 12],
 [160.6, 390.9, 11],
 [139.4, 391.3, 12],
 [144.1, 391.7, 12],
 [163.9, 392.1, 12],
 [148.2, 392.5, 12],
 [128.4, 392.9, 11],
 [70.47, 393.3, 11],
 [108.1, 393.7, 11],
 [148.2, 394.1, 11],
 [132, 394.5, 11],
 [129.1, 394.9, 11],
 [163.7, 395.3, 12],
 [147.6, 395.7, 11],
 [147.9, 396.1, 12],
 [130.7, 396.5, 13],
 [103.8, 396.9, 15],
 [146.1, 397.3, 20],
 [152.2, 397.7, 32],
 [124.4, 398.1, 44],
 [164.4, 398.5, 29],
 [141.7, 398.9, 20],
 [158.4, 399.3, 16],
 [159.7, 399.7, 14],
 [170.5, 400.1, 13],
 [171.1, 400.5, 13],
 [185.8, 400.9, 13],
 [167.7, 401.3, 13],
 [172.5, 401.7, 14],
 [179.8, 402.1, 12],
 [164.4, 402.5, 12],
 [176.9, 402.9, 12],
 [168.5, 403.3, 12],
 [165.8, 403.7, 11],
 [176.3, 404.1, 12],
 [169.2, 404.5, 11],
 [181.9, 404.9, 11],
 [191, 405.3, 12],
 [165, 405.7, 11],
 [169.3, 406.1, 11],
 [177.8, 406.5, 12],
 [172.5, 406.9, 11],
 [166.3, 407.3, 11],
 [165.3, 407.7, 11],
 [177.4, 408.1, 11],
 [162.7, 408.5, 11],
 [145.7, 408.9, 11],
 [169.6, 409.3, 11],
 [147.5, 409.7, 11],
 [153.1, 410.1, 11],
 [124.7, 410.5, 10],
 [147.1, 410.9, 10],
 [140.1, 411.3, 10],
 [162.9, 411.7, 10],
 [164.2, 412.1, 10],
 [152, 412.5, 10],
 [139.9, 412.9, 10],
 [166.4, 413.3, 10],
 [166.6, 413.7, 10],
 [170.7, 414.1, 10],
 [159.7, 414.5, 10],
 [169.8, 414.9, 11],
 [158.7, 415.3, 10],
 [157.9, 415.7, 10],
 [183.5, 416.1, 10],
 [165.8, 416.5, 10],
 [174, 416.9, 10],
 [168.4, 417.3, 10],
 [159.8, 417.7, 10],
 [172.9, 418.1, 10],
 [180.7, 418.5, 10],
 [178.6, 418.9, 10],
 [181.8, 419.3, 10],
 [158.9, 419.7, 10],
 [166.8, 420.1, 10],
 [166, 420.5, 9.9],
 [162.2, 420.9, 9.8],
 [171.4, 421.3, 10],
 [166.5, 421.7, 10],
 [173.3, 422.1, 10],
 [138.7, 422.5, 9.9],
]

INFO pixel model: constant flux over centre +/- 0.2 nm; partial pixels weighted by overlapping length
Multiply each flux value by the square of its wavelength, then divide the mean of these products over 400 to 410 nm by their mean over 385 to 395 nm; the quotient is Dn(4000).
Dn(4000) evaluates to 1.4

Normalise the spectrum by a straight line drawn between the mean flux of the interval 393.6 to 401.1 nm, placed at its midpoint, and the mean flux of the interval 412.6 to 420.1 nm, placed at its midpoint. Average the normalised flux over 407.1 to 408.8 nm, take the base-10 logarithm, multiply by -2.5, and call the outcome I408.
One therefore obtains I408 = -0.06 mag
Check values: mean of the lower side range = 147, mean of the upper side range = 167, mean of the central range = 167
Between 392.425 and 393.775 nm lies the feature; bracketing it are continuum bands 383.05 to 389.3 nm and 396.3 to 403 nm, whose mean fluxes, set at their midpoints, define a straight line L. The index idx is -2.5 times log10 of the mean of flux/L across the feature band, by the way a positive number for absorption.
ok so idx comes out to 0.293 mag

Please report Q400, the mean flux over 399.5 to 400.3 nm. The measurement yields 165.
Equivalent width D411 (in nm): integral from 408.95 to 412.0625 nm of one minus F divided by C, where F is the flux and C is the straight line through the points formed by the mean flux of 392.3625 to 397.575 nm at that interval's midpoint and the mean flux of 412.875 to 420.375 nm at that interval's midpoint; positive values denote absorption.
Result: 0.15 nm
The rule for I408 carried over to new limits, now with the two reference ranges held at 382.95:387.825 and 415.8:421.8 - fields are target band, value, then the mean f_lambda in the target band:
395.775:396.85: 0.10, 135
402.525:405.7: -0.12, 174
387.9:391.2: 0.09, 131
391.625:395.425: 0.10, 133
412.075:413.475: 0.07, 154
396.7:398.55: 0.11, 136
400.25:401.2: -0.16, 177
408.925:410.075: 0.04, 156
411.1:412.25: 0.06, 155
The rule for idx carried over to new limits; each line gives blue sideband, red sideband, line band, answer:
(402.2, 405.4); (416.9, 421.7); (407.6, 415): 0.100 mag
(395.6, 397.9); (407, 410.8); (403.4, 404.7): -0.143 mag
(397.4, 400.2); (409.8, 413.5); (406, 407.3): -0.145 mag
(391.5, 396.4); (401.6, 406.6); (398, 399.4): 0.040 mag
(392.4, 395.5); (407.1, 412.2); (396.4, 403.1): -0.140 mag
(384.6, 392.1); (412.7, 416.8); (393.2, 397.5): 0.122 mag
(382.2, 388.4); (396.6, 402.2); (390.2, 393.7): 0.056 mag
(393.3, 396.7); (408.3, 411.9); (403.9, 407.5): -0.195 mag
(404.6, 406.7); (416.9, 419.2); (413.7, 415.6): 0.059 mag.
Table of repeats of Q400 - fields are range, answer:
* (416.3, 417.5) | 169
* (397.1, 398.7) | 147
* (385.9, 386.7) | 146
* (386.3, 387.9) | 145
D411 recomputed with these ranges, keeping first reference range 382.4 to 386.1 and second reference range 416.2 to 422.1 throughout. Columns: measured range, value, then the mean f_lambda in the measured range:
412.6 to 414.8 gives 0.05 nm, 161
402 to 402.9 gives -0.12 nm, 172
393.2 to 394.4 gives 0.24 nm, 114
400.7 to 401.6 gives -0.15 nm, 176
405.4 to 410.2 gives -0.22 nm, 165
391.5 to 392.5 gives -0.08 nm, 153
